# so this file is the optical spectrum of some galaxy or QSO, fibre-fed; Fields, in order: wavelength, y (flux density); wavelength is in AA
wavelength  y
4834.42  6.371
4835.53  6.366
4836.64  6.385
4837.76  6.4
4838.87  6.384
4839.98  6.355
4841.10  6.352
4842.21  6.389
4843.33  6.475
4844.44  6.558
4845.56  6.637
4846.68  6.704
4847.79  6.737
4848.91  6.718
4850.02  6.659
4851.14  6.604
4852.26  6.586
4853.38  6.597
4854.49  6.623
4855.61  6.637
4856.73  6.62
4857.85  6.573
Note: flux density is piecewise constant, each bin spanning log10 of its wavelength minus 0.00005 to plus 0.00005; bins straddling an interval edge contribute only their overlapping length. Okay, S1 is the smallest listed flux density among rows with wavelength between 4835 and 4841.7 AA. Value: 6.352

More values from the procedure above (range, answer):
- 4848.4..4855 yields 6.586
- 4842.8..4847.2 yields 6.475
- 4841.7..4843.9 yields 6.389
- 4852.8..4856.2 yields 6.597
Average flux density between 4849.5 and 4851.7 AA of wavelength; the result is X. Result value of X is 6.62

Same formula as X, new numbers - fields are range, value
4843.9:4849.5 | 6.67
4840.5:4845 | 6.44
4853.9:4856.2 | 6.64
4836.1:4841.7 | 6.38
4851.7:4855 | 6.61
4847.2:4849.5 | 6.75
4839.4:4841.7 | 6.36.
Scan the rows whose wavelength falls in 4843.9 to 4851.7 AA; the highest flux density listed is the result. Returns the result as 6.737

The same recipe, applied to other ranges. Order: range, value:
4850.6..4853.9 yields 6.604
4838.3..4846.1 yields 6.637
